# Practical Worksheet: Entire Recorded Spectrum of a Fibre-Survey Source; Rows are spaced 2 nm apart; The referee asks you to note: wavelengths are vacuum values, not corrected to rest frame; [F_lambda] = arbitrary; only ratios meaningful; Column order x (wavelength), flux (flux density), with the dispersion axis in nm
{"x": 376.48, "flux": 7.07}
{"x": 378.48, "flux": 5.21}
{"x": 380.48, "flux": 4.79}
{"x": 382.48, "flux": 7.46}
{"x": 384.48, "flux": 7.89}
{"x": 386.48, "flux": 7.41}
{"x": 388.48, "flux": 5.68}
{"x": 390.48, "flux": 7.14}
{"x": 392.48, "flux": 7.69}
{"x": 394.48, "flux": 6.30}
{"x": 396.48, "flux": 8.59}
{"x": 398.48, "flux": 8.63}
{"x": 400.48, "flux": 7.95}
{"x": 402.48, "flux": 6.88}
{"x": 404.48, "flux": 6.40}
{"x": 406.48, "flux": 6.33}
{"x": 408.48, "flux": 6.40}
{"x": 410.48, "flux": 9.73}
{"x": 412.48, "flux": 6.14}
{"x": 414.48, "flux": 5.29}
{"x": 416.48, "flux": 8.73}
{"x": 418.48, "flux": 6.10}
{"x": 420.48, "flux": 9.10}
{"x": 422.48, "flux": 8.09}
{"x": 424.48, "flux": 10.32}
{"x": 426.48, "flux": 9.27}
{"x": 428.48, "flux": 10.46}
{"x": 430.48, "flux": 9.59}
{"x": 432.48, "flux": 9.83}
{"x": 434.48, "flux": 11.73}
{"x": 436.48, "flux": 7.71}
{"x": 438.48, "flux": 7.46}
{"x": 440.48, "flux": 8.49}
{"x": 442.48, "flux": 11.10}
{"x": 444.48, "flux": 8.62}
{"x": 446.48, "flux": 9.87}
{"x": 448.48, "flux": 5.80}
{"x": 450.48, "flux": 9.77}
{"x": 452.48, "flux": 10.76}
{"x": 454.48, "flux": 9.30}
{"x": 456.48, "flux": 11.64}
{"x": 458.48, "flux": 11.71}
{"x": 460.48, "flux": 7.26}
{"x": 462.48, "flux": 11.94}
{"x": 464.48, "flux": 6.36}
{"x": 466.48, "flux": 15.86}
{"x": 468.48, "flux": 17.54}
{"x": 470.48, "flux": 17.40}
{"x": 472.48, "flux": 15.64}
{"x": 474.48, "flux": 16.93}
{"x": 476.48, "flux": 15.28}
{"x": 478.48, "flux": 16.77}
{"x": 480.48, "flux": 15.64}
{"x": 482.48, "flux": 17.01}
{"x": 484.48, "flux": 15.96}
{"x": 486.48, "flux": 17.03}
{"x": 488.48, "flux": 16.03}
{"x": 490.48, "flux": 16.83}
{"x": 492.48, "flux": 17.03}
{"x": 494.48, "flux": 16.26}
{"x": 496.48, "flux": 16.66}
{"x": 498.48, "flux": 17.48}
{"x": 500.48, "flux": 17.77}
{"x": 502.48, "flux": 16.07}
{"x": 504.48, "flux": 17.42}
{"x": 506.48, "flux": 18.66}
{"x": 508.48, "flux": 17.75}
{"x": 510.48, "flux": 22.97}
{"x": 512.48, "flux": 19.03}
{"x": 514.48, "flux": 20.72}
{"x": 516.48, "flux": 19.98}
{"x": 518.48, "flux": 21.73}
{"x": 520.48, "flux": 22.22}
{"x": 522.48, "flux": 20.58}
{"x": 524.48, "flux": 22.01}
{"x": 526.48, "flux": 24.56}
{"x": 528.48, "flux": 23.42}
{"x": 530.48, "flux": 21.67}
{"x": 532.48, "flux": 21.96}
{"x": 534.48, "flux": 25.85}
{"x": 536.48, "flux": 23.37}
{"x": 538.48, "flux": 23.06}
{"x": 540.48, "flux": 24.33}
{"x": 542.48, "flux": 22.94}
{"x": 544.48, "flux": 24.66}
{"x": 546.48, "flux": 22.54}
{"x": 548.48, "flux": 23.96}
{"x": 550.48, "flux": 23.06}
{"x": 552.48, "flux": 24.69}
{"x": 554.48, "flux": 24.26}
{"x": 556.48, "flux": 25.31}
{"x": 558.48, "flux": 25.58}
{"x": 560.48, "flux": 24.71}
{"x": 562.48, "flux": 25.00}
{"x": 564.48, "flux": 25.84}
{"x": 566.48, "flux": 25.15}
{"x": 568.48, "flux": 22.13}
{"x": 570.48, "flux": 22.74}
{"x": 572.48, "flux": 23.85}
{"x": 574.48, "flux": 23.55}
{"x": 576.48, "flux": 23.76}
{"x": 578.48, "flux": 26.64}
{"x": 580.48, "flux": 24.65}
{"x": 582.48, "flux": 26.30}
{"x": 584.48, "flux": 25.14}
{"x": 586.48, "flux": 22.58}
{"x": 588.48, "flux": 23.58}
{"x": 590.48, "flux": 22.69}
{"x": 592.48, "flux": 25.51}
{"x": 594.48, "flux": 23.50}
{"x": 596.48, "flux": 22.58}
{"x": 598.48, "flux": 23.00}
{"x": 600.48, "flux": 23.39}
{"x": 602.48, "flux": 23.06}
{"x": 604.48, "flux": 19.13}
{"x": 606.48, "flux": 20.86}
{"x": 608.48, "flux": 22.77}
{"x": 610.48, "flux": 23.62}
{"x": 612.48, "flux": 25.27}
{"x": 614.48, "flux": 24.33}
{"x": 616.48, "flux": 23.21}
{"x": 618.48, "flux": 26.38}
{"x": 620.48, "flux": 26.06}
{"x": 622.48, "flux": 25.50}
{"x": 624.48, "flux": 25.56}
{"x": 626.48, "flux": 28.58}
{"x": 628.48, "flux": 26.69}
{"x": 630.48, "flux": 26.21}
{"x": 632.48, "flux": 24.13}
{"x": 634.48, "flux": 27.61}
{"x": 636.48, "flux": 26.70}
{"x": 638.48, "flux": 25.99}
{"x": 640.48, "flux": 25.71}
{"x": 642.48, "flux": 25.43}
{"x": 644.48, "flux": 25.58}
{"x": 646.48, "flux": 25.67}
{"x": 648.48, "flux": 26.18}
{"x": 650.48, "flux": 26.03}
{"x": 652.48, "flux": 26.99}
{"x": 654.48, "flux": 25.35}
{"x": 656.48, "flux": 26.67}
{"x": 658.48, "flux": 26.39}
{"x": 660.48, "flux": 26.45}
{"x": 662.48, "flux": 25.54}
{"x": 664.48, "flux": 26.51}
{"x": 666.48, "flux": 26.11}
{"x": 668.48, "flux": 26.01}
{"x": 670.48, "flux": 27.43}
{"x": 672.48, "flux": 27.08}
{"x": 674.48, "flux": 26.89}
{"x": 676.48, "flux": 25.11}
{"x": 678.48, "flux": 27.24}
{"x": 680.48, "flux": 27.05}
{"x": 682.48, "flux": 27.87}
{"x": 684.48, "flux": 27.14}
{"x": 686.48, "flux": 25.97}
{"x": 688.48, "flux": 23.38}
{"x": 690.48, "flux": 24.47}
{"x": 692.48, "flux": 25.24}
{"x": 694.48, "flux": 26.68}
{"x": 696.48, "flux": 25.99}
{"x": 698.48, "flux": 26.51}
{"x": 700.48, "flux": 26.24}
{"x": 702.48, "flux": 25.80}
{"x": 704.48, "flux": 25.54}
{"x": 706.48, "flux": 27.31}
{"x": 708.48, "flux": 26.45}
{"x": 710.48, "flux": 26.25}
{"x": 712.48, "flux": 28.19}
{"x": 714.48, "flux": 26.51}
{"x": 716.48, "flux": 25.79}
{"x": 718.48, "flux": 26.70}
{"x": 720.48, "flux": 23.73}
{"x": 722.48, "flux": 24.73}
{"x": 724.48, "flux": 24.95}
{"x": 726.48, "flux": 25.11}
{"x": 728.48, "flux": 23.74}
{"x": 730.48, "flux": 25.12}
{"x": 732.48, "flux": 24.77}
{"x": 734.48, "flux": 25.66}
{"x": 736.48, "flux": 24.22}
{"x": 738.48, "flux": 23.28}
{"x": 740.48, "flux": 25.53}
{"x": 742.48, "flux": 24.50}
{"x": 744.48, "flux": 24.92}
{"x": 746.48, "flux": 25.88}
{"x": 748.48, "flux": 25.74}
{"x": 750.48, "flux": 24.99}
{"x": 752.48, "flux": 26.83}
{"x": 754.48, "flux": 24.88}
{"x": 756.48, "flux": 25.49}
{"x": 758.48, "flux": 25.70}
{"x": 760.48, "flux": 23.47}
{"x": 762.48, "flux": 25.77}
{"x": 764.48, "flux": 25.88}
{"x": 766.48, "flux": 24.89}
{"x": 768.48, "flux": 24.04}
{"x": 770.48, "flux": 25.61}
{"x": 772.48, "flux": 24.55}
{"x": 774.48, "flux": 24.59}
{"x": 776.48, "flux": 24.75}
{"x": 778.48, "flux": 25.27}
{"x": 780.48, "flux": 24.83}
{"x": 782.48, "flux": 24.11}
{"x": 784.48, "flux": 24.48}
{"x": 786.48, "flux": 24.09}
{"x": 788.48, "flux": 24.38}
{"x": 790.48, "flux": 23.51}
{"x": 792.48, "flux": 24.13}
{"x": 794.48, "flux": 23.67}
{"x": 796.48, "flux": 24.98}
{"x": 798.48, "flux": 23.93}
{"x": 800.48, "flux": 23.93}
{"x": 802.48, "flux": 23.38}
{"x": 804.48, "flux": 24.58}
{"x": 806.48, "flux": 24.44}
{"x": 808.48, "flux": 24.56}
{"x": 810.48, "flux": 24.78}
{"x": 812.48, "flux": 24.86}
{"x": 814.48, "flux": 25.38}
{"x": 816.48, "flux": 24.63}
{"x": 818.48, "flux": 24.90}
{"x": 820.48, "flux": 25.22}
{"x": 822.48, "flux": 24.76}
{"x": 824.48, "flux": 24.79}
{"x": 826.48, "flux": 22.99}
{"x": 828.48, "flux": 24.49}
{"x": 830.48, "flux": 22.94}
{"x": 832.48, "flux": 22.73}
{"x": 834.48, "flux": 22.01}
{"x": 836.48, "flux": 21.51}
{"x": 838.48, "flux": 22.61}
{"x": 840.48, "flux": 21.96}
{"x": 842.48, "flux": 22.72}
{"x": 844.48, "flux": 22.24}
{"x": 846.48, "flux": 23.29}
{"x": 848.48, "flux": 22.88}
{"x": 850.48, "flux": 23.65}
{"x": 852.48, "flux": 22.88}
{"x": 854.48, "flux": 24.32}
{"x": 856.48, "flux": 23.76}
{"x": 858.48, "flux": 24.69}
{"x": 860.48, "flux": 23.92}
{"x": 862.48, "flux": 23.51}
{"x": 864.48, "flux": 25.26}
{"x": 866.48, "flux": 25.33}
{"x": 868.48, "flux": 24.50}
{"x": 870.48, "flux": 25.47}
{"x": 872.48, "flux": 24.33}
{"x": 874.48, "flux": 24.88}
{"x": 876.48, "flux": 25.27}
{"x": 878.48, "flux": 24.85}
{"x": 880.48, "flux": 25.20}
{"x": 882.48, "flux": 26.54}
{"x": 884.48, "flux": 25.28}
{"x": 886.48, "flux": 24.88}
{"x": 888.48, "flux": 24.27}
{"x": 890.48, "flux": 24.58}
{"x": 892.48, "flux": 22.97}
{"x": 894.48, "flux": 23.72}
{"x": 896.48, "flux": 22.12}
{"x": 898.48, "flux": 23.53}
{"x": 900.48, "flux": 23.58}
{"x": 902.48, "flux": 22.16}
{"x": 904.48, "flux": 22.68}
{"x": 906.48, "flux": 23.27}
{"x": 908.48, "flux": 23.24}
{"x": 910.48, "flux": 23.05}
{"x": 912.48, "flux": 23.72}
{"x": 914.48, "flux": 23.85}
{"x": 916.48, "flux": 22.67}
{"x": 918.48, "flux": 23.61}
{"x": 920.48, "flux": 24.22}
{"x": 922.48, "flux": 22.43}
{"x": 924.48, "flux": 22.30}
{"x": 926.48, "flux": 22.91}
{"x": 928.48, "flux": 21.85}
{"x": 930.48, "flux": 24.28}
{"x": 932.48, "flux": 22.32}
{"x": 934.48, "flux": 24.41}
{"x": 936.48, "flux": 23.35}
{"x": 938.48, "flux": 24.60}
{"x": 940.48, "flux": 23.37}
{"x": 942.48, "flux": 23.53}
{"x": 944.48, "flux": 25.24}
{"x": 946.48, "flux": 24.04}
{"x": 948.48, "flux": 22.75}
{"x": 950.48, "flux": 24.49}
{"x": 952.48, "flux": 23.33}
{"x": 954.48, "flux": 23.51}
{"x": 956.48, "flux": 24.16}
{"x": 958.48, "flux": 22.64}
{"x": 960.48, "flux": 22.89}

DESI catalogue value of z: 0.170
